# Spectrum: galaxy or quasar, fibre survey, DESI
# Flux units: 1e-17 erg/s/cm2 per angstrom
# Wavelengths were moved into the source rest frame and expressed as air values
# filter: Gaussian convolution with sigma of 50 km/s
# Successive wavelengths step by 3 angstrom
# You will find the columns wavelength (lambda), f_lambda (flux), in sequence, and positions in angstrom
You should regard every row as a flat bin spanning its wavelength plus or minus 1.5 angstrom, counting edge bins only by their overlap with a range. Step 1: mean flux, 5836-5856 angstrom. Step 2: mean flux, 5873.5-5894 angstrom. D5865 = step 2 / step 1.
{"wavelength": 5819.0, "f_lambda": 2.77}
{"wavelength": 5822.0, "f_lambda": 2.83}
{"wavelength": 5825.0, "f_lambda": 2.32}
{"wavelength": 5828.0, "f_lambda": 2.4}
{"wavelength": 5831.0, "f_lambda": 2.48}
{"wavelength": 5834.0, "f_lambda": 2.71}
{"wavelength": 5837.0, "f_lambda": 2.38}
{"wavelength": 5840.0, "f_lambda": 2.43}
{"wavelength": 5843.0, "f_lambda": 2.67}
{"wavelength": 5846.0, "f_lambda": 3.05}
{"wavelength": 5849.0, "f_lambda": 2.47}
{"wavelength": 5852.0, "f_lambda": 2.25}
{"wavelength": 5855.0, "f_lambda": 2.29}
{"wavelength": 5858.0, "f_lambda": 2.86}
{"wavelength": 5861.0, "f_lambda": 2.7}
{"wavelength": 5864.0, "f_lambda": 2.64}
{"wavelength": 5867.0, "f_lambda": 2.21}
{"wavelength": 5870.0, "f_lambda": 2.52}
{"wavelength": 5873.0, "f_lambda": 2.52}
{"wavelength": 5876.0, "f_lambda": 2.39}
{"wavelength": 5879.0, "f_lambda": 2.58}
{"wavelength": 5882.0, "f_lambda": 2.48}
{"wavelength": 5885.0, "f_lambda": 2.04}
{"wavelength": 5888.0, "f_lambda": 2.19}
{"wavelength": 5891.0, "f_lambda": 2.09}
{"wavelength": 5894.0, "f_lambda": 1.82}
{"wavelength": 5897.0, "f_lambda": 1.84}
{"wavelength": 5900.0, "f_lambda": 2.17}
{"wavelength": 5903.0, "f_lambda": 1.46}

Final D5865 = 0.9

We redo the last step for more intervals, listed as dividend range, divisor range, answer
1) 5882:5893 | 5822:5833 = 0.87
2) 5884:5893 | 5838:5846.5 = 0.79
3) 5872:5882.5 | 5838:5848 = 0.93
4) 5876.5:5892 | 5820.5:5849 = 0.89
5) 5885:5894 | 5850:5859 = 0.85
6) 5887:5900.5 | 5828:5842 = 0.80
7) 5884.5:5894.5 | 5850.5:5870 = 0.82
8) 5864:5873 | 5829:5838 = 0.97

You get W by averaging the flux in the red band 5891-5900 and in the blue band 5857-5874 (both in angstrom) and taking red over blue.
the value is 0.8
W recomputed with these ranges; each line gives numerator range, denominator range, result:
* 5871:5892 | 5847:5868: 0.93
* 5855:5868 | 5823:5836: 1.04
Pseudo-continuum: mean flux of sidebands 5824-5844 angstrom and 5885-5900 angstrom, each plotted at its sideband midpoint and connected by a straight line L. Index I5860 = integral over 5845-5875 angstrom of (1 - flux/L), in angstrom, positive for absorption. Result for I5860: -3.5 angstrom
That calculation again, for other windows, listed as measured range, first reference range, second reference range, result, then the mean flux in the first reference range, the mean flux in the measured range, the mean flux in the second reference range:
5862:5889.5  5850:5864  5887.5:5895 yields -1.78 angstrom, 2.54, 2.4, 2.03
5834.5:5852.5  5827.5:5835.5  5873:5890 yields -0.50 angstrom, 2.55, 2.57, 2.35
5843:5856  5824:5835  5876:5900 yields -0.94 angstrom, 2.47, 2.54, 2.17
